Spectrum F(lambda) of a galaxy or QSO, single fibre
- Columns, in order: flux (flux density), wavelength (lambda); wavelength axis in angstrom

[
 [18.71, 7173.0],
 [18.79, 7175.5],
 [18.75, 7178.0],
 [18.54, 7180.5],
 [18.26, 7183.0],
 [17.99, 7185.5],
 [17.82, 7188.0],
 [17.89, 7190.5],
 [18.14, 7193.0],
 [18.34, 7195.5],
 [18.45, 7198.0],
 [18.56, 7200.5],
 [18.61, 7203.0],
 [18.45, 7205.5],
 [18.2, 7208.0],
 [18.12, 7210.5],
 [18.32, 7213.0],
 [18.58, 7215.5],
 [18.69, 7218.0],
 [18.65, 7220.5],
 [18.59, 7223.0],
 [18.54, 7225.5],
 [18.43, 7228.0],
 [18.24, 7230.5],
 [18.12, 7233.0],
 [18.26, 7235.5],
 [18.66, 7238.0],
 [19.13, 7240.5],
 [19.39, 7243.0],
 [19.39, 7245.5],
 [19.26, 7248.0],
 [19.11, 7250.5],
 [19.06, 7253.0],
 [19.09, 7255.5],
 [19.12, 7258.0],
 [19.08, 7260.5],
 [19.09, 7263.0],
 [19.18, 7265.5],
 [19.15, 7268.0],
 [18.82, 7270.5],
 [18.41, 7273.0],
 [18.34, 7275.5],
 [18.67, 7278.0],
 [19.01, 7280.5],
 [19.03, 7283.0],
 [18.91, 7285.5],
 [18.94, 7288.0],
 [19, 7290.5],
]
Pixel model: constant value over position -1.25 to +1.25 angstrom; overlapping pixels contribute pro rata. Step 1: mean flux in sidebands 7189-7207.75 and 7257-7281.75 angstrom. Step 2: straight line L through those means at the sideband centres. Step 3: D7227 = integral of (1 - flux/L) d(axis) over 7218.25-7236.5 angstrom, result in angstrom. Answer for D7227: 0.1 angstrom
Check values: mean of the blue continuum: 18.3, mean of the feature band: 18.4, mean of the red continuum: 18.9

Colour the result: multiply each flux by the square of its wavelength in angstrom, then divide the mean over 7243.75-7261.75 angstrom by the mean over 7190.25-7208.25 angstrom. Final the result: 1.06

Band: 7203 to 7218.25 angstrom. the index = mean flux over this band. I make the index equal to 18.4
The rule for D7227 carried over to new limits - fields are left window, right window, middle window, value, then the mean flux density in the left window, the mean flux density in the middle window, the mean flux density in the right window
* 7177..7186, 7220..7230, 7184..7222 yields 0.3 angstrom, 18.4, 18.3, 18.5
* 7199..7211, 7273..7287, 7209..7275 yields -0.7 angstrom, 18.4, 18.8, 18.8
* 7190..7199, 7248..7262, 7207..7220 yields 0.1 angstrom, 18.2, 18.4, 19.1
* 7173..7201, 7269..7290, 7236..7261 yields -0.6 angstrom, 18.3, 19.1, 18.8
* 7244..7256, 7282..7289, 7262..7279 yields 0.2 angstrom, 19.2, 18.8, 19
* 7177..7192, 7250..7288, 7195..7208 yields -0.1 angstrom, 18.2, 18.5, 18.9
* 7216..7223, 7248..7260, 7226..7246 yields 0.2 angstrom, 18.6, 18.7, 19.1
